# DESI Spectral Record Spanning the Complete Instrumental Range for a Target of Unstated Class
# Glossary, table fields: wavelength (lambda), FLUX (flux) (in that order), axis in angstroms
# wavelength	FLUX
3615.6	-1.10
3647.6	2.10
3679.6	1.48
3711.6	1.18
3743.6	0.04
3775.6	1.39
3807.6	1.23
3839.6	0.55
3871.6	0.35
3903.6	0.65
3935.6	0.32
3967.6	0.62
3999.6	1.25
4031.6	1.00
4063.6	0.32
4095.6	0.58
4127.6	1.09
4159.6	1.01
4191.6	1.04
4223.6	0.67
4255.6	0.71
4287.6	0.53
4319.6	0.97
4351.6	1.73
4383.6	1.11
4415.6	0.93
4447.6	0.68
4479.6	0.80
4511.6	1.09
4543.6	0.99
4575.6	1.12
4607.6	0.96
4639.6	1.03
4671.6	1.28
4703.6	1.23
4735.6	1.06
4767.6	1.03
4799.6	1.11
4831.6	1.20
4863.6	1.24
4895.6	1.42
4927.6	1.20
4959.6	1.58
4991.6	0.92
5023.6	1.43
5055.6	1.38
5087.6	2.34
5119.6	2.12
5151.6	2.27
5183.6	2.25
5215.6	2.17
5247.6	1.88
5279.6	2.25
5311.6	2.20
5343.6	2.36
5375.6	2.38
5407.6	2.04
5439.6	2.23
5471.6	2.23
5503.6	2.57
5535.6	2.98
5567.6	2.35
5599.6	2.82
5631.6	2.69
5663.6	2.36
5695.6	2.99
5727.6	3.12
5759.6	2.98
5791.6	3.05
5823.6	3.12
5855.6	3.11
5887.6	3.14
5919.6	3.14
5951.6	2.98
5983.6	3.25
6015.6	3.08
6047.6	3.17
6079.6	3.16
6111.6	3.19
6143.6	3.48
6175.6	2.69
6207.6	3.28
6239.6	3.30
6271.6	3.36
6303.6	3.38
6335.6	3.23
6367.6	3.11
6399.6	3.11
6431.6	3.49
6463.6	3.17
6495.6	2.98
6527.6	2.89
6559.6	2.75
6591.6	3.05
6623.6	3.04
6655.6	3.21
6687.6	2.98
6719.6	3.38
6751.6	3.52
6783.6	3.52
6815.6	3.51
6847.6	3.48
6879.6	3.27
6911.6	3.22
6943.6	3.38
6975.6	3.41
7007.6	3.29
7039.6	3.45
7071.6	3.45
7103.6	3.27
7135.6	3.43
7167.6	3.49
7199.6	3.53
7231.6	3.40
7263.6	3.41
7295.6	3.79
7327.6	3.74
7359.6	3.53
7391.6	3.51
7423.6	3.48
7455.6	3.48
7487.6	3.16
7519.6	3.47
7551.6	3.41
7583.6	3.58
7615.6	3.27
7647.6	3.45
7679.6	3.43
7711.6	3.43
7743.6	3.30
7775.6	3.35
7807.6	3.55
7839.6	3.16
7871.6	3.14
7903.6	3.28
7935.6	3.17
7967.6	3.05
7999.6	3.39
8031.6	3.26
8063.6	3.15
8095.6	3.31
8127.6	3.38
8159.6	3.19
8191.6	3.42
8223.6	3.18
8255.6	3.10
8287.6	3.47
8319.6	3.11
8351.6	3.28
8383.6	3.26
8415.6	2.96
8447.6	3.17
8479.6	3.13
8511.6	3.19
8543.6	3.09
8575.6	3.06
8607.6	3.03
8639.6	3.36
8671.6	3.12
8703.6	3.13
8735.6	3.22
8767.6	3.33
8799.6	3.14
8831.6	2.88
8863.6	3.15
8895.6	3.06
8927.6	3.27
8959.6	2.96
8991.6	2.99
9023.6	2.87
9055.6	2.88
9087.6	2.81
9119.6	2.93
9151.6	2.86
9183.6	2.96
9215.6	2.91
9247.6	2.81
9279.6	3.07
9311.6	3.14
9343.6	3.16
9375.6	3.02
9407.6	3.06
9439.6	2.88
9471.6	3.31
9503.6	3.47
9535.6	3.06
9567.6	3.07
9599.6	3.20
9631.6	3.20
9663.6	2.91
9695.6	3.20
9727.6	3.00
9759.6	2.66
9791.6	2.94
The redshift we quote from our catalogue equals 0.269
